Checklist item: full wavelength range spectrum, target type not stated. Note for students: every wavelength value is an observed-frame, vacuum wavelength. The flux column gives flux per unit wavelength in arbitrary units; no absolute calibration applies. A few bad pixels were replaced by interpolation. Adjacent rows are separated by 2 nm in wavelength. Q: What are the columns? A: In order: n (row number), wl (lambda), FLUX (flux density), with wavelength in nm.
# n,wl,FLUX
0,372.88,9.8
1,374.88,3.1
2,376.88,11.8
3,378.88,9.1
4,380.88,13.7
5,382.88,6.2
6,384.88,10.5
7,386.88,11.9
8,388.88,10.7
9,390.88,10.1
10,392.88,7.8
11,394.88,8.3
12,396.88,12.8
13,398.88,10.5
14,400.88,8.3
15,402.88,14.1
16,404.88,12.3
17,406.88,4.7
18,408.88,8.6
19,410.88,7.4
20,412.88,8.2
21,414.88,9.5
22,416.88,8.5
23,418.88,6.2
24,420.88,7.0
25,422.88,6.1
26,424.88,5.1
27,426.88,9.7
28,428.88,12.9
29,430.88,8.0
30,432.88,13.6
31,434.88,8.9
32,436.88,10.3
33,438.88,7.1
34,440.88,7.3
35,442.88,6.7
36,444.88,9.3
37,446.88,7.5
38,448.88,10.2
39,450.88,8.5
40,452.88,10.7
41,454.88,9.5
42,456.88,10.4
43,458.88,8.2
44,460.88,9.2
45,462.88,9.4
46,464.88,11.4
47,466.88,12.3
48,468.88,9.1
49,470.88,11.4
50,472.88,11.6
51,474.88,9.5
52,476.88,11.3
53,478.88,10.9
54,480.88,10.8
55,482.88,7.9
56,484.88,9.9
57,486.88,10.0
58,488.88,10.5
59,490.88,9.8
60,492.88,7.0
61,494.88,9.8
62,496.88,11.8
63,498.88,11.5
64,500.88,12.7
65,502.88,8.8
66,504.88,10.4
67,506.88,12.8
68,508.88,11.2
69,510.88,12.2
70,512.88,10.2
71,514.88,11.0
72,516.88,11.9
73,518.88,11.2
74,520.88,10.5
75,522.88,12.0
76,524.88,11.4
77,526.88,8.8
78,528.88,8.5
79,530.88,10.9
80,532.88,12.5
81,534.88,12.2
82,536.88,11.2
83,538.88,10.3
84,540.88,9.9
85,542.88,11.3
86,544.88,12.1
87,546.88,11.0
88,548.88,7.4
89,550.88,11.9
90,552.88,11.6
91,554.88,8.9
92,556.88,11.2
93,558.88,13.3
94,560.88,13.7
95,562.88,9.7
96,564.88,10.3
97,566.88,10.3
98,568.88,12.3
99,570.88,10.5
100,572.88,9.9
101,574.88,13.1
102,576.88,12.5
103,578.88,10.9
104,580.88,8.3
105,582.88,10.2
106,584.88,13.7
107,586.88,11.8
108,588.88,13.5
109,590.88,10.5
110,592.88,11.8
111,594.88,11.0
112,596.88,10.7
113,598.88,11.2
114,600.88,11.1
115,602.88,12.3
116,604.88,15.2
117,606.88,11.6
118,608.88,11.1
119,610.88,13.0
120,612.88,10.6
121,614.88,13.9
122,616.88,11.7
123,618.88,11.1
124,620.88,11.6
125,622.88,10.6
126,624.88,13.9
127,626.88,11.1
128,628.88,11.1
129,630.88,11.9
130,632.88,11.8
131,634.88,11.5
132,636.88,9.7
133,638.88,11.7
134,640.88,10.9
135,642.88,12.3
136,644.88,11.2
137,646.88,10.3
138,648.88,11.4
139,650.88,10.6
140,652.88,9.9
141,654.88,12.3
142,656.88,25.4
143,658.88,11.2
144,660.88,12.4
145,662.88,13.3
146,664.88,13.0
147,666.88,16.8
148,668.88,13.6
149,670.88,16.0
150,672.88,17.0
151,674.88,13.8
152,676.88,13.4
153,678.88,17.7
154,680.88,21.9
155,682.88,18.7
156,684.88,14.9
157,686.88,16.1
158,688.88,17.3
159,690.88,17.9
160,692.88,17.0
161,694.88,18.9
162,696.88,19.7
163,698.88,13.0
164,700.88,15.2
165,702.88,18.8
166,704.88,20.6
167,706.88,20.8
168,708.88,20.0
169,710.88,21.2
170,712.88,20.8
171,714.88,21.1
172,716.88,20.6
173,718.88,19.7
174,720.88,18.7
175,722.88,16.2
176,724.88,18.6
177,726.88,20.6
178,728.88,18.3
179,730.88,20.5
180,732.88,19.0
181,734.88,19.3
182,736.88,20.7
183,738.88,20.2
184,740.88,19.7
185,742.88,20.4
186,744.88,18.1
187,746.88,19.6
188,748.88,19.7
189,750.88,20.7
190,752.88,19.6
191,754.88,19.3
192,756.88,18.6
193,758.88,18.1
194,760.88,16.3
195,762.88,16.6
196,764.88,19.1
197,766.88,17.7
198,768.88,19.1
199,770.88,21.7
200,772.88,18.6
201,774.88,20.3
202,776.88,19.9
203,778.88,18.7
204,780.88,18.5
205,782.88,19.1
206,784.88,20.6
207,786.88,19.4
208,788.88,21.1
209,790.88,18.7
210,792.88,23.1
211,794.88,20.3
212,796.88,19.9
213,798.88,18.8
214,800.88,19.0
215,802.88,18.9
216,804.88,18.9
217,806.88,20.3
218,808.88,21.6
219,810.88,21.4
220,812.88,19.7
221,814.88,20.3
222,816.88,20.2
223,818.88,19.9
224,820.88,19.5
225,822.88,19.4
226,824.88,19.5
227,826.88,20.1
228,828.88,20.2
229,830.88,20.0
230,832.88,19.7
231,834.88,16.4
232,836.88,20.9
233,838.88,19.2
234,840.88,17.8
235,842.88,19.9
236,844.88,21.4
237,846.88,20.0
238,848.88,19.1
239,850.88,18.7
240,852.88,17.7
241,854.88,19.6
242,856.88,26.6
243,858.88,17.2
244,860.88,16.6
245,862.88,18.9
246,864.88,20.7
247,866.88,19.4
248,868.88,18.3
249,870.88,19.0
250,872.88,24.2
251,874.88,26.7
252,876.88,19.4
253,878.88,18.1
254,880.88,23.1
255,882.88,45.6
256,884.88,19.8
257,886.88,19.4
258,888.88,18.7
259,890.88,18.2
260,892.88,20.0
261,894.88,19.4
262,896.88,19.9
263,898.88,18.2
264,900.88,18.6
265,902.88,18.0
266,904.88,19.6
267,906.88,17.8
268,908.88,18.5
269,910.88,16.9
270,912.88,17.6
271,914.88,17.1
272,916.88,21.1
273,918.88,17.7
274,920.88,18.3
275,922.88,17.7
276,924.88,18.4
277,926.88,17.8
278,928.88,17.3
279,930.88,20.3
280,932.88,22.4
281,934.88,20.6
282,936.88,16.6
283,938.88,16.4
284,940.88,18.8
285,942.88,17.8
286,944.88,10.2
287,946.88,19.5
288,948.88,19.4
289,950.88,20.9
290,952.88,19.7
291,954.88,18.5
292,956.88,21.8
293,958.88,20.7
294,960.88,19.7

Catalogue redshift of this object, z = 0.76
